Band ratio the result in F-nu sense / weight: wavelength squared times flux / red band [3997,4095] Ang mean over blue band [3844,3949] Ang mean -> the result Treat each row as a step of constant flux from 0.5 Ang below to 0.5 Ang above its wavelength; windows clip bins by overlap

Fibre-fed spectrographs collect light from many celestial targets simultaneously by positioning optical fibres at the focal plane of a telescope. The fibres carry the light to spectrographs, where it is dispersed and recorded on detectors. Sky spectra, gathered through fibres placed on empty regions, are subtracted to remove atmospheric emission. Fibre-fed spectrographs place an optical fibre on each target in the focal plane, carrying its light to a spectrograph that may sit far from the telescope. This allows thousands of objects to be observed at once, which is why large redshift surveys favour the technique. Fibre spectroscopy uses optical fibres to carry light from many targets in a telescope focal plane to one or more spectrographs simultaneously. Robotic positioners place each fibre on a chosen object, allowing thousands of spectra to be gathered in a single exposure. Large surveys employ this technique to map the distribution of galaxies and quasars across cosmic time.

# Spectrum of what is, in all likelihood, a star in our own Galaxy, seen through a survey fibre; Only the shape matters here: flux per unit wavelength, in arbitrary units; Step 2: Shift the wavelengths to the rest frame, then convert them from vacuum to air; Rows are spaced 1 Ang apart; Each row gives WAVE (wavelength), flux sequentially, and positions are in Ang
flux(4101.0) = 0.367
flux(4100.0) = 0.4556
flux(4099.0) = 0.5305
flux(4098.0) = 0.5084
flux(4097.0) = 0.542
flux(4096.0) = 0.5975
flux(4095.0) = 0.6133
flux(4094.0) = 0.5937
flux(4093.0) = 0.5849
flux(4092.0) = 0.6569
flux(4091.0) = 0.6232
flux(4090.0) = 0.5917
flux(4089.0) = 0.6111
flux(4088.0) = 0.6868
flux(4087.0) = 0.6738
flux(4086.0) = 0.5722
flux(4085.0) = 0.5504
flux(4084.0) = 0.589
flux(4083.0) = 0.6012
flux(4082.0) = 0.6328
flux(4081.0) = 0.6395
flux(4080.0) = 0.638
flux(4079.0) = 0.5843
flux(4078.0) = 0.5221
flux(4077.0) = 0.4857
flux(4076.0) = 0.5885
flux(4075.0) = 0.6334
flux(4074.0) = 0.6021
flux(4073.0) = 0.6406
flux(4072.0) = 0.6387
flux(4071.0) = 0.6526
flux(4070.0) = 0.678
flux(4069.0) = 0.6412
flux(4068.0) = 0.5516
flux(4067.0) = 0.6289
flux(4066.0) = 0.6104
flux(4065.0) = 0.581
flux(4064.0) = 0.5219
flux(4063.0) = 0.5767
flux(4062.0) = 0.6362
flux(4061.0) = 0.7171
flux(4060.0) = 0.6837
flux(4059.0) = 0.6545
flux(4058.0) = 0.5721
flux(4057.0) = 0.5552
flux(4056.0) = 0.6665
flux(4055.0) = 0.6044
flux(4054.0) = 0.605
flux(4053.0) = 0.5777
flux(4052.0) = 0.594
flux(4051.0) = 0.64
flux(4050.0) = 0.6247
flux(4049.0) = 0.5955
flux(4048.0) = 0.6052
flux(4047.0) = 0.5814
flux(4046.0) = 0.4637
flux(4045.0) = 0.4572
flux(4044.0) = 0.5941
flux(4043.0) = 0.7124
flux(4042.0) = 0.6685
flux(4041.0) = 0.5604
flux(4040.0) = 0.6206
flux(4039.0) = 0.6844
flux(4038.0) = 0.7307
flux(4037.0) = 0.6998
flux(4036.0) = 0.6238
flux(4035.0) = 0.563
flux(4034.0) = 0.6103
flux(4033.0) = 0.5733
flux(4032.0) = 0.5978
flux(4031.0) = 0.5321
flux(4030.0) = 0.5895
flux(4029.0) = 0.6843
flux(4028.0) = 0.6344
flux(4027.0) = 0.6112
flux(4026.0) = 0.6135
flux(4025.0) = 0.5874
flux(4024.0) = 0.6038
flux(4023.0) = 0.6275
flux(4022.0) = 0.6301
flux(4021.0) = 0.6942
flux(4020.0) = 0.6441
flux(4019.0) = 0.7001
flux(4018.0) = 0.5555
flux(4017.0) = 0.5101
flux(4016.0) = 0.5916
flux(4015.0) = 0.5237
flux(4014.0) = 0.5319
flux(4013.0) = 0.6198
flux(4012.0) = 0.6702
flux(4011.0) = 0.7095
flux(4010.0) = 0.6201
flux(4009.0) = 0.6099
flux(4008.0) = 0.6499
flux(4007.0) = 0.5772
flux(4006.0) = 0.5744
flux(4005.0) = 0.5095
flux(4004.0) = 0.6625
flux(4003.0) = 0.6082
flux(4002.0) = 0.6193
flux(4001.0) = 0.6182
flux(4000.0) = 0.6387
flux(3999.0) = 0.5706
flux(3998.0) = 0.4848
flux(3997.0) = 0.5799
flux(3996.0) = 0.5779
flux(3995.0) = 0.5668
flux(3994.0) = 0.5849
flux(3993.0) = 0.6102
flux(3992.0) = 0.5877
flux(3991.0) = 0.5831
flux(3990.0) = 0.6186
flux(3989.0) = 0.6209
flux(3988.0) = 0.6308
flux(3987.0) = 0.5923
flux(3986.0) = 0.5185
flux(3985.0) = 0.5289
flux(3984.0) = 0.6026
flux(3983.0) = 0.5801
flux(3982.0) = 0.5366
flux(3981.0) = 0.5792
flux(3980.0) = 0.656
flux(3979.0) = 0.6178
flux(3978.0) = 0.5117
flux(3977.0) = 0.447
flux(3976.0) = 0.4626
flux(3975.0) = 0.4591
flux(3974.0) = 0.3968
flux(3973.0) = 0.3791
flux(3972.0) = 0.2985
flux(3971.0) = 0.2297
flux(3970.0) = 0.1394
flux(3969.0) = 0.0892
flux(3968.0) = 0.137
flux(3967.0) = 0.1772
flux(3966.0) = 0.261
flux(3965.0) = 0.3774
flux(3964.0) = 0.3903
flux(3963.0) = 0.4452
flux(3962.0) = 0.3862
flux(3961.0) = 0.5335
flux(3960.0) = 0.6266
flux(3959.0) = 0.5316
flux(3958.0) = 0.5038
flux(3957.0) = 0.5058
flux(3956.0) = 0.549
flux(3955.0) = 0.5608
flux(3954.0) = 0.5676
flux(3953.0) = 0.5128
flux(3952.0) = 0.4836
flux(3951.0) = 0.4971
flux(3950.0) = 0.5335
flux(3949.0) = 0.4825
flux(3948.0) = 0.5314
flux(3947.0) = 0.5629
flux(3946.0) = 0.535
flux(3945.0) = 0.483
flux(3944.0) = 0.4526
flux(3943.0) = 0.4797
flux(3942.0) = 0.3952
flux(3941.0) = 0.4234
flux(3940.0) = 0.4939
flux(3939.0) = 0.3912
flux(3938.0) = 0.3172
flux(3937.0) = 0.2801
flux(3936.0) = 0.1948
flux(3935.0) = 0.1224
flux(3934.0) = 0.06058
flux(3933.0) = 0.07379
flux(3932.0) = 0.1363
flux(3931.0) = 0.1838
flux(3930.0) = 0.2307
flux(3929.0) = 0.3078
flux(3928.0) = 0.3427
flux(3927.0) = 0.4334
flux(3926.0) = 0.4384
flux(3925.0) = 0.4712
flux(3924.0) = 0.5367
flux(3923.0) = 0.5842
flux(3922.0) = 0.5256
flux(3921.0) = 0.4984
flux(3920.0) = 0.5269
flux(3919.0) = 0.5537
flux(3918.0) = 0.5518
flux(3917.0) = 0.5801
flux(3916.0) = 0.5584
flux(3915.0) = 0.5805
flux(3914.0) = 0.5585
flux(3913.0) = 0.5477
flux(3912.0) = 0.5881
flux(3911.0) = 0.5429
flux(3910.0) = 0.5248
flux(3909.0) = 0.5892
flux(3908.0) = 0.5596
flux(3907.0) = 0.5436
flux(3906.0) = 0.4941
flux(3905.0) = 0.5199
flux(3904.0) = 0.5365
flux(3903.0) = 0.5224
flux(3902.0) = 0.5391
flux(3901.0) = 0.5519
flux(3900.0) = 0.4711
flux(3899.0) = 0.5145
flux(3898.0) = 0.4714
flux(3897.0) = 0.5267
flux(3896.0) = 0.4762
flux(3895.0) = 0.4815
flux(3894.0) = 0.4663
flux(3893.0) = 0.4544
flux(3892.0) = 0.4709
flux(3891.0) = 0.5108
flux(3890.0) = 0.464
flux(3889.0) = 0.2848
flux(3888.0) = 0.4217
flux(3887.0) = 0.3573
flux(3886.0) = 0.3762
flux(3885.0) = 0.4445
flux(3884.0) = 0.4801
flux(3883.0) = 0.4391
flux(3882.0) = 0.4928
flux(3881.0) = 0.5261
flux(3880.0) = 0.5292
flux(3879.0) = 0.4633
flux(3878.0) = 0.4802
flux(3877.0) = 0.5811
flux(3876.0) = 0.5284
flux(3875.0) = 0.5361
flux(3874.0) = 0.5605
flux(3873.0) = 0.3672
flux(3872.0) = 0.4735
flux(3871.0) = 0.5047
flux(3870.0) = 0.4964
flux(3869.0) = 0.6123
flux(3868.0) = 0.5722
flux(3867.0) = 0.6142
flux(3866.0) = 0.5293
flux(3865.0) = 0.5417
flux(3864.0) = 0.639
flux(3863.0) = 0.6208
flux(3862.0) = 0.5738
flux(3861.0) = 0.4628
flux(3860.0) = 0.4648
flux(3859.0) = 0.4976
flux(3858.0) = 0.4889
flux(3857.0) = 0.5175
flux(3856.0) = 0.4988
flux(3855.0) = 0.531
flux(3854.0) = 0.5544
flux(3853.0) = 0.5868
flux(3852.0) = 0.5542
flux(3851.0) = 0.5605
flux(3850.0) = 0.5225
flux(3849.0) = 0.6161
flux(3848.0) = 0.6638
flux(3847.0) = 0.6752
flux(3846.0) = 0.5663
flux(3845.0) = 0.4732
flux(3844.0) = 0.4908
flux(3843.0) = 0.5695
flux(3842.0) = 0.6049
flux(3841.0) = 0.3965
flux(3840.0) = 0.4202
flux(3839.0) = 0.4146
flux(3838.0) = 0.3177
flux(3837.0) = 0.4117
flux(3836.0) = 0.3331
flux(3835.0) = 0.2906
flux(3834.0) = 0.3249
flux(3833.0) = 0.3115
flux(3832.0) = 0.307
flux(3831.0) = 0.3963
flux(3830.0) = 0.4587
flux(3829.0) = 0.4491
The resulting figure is 1.4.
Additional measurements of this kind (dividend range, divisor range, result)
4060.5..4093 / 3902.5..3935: 1.46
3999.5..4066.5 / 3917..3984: 1.51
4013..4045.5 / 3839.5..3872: 1.23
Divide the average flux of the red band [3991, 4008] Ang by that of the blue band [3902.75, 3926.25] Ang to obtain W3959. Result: 1.09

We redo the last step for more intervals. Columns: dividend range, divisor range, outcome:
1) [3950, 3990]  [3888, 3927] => 0.90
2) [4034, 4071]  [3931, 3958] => 1.51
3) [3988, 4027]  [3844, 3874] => 1.11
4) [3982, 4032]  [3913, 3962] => 1.35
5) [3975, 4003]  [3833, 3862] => 1.17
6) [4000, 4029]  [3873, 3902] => 1.29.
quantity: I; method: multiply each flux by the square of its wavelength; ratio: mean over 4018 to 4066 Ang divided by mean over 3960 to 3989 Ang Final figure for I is 1.5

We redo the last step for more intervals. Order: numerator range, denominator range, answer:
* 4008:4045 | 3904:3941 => 1.52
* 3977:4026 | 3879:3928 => 1.25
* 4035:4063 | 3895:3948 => 1.46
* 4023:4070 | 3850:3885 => 1.27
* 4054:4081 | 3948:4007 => 1.28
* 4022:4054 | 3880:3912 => 1.34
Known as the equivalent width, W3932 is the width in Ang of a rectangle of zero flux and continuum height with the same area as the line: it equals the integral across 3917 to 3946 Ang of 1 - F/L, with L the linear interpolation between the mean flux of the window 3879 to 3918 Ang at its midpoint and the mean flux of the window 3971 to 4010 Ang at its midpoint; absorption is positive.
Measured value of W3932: 7.7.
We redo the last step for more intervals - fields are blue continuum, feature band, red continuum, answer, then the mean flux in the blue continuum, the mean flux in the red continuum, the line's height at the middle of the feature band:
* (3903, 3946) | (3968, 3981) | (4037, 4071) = 3.0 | 0.436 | 0.614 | 0.505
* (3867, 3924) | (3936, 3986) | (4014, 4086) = 9.5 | 0.509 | 0.608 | 0.551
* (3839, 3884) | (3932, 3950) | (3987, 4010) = 6.4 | 0.53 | 0.595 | 0.568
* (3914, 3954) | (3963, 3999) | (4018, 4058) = 3.0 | 0.423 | 0.613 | 0.509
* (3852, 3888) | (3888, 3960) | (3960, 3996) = 3.8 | 0.512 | 0.465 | 0.488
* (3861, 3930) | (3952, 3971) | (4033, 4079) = 5.0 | 0.504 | 0.609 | 0.548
